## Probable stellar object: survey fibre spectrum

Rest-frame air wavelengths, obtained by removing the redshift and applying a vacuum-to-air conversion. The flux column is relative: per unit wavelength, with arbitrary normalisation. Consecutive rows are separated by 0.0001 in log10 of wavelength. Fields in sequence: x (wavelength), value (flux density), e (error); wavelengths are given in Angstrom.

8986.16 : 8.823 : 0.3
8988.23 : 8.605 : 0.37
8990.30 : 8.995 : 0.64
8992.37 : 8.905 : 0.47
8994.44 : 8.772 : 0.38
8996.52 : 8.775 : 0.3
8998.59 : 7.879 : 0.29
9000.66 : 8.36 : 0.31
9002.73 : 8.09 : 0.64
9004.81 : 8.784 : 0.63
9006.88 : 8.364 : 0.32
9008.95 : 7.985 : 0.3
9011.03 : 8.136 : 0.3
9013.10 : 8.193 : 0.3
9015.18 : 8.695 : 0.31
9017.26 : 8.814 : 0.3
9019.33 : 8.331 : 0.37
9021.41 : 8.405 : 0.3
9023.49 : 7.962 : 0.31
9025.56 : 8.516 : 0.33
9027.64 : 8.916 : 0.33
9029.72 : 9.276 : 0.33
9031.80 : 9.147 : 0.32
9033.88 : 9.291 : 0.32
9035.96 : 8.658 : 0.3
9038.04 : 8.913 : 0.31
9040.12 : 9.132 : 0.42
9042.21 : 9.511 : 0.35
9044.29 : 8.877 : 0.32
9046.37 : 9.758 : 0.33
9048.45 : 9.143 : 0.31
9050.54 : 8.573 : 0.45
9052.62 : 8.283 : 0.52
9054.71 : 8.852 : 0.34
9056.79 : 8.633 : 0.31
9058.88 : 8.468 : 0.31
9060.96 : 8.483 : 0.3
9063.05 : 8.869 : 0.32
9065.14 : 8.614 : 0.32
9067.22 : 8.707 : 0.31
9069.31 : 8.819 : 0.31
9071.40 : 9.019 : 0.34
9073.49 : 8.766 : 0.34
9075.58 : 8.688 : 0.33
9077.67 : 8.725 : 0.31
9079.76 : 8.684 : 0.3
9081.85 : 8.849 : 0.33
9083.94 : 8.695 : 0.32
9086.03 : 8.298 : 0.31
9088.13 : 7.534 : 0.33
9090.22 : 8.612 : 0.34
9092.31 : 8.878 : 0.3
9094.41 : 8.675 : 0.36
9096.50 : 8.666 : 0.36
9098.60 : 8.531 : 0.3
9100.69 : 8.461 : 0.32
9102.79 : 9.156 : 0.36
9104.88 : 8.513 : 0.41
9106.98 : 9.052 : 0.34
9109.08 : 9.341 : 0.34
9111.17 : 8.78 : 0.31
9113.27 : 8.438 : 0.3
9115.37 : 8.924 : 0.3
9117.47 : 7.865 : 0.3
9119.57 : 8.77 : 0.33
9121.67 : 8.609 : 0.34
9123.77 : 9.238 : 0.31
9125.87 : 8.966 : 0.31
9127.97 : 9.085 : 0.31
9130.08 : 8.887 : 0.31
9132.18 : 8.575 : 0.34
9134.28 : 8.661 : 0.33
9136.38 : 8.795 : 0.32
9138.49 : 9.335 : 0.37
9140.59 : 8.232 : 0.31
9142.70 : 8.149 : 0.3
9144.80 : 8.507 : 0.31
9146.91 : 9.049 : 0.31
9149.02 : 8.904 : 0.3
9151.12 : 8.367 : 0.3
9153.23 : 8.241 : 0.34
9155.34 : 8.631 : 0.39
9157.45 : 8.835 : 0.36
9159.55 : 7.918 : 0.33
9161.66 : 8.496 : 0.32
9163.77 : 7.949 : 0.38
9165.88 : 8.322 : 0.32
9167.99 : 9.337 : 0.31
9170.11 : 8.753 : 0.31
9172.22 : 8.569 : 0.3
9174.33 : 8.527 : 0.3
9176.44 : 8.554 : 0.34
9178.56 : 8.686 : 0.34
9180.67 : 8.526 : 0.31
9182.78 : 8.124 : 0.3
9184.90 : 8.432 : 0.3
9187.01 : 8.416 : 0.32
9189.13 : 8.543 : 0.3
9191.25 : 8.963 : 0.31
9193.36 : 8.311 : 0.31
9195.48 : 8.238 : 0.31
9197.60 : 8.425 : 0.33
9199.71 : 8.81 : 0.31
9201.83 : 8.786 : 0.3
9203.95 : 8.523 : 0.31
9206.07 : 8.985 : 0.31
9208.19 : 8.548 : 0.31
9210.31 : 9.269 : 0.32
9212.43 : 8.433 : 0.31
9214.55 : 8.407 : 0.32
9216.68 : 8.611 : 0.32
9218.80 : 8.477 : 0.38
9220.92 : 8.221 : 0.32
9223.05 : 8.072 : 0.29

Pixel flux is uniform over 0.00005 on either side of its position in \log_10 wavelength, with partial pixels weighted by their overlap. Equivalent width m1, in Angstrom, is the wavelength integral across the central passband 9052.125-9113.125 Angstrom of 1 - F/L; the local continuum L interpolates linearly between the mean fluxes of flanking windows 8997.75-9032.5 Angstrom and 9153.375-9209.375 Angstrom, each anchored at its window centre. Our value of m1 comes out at -1.32 Angstrom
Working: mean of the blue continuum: 8.46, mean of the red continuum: 8.54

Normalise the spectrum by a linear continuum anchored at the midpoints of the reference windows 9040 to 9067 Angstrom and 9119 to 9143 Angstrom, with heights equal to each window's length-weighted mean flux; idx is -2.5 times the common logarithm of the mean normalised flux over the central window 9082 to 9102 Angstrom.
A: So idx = 0.04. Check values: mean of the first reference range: 8.85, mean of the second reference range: 8.79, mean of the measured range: 8.51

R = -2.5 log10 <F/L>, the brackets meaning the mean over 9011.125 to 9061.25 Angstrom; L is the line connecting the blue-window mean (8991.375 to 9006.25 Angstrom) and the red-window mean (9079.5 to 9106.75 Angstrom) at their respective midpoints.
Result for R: -0.03 mag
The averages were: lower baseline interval 8.5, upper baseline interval 8.59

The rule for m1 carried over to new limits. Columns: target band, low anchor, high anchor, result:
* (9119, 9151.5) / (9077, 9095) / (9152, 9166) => -1.4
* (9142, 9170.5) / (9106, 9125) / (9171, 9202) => 0.3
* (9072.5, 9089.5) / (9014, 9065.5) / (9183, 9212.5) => 0.4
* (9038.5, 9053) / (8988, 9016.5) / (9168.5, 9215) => -1.0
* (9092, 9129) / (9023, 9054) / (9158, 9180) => -0.3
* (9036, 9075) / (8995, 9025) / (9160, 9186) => -2.1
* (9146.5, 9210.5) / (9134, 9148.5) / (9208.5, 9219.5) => 0.7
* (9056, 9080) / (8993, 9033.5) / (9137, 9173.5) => -0.5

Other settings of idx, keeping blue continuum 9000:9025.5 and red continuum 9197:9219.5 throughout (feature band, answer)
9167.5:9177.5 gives -0.01 mag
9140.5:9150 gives 0.00 mag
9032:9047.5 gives -0.10 mag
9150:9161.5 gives 0.02 mag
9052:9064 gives -0.02 mag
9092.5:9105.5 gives -0.02 mag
